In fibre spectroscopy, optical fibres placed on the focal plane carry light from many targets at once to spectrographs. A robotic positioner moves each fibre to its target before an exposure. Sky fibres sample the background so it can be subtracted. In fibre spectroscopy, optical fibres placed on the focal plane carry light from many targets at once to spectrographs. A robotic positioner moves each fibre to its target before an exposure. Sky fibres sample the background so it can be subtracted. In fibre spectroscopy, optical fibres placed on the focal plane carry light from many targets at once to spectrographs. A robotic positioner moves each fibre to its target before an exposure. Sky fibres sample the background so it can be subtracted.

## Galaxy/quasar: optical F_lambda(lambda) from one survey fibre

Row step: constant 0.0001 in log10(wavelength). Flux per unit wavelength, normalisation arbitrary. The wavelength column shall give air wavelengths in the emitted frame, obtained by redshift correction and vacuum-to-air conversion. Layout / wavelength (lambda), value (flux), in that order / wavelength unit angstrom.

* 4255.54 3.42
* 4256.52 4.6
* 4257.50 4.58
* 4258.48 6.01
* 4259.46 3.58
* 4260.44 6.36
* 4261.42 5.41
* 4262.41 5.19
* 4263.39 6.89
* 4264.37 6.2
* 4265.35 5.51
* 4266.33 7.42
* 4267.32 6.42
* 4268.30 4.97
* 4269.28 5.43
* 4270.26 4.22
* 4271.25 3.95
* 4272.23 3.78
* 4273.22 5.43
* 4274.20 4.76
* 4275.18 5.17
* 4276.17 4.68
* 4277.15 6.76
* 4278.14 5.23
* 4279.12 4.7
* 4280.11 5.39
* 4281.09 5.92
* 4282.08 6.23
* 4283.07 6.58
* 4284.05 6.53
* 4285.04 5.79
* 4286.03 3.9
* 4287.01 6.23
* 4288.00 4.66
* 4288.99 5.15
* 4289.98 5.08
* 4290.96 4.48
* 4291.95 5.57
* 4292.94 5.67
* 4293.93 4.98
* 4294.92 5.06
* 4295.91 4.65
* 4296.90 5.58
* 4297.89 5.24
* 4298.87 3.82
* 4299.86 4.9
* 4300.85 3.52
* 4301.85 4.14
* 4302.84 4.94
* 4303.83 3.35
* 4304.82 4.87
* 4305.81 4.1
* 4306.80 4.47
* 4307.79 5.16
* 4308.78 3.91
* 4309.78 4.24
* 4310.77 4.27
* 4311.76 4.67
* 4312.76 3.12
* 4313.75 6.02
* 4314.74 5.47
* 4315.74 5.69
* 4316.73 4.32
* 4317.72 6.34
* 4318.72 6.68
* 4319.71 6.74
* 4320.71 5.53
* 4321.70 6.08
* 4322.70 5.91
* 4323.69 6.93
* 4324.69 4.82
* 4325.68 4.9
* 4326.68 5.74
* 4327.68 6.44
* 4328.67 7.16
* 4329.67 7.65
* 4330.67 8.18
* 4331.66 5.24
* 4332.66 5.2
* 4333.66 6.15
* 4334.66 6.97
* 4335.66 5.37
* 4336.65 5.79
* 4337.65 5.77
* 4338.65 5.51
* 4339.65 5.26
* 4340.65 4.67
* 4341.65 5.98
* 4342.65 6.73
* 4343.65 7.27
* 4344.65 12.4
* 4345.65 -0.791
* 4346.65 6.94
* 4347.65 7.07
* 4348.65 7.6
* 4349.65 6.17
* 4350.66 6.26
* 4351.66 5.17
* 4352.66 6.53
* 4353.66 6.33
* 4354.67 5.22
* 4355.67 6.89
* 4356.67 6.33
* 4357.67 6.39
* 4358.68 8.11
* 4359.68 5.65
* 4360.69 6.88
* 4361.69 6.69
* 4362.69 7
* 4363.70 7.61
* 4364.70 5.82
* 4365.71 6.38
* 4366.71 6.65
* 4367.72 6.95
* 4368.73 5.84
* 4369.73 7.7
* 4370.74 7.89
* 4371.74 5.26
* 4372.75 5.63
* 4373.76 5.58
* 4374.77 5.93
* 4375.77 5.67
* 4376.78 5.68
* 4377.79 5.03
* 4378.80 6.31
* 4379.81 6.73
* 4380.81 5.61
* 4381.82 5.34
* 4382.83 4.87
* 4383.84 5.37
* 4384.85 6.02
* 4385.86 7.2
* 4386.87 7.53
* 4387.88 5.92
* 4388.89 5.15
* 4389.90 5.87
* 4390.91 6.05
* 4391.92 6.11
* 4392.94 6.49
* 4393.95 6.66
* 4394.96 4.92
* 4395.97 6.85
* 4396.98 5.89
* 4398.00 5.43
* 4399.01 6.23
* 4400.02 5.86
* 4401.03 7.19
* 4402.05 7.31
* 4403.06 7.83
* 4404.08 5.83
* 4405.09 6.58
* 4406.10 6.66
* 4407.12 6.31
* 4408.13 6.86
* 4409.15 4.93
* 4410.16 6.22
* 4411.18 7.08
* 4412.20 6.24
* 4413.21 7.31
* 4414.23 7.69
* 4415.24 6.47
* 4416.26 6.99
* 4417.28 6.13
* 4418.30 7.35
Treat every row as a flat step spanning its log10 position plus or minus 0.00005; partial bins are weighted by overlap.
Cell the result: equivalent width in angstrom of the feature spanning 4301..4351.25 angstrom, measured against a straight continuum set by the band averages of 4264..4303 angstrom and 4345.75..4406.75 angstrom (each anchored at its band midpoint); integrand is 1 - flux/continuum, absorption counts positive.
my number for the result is 0.5 angstrom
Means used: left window 5.21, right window 6.26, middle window 5.65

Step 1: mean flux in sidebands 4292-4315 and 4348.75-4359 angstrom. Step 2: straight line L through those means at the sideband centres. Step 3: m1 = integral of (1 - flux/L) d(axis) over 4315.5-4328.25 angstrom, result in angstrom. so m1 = -1.5 angstrom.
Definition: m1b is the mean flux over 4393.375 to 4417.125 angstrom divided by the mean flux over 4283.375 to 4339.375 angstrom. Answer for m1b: 1.22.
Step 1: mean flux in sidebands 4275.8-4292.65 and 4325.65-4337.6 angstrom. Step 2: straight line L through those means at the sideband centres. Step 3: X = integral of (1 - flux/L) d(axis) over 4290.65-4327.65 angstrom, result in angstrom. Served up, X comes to 5.3 angstrom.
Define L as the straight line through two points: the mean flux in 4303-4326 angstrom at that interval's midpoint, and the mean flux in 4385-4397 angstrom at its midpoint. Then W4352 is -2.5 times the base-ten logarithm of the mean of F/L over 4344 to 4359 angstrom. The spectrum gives -0.14 mag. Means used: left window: 5.11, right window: 6.23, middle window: 6.43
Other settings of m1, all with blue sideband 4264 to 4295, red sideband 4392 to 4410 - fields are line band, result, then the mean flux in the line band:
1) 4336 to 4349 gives -0.60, 6.15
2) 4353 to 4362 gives -0.76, 6.5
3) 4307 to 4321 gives 1.27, 5.13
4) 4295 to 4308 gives 2.40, 4.52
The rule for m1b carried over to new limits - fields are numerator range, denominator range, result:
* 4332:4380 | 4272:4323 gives 1.22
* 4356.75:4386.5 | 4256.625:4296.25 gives 1.17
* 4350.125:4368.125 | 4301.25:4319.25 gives 1.36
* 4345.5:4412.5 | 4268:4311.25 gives 1.26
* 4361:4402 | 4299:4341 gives 1.15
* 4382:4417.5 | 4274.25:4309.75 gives 1.26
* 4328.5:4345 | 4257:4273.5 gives 1.21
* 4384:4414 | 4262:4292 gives 1.17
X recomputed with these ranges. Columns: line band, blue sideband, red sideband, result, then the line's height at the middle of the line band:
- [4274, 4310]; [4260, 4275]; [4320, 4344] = 4.1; 5.68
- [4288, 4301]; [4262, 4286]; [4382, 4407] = 1.6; 5.64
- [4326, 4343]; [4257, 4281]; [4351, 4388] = -0.4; 5.95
